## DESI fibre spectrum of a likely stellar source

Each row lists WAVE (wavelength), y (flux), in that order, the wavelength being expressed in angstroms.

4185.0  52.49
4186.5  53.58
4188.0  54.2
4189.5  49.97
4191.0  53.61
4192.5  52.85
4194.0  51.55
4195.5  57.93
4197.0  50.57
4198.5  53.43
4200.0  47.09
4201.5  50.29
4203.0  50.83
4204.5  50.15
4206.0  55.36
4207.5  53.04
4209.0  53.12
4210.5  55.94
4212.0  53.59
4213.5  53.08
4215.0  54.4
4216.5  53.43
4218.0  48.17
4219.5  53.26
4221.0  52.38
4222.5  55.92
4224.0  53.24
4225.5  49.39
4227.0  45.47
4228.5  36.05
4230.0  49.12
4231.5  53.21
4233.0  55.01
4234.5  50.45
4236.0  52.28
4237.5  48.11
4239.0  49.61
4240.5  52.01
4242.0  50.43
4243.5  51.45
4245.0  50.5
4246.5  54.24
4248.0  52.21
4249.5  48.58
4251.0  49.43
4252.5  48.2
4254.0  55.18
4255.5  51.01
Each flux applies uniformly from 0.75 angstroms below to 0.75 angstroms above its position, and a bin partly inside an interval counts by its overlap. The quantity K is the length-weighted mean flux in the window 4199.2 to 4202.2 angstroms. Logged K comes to 48.7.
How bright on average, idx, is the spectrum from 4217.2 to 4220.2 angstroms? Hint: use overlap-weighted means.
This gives 50.7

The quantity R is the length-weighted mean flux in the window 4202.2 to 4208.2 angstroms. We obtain 52.3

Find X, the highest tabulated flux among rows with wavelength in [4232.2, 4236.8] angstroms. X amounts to 55.01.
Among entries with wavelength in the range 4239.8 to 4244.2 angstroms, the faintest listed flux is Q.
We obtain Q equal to 50.43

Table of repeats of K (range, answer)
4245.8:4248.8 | 53.1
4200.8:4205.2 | 50.4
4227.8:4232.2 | 46.2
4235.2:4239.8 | 50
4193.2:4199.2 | 53.4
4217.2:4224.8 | 52.6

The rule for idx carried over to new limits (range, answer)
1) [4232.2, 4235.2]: 52.8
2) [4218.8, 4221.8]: 52.9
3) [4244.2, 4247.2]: 52.3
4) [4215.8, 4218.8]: 50.8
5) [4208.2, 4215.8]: 54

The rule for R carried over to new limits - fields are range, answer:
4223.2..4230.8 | 46.8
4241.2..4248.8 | 51.7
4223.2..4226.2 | 51.4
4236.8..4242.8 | 50.1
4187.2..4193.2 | 52.7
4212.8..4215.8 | 53.7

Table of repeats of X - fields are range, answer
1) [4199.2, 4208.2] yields 55.36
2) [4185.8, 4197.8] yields 57.93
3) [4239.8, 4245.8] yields 52.01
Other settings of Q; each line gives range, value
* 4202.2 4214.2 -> 50.15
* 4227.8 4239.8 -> 36.05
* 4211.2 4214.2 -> 53.08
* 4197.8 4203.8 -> 47.09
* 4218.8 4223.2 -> 52.38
